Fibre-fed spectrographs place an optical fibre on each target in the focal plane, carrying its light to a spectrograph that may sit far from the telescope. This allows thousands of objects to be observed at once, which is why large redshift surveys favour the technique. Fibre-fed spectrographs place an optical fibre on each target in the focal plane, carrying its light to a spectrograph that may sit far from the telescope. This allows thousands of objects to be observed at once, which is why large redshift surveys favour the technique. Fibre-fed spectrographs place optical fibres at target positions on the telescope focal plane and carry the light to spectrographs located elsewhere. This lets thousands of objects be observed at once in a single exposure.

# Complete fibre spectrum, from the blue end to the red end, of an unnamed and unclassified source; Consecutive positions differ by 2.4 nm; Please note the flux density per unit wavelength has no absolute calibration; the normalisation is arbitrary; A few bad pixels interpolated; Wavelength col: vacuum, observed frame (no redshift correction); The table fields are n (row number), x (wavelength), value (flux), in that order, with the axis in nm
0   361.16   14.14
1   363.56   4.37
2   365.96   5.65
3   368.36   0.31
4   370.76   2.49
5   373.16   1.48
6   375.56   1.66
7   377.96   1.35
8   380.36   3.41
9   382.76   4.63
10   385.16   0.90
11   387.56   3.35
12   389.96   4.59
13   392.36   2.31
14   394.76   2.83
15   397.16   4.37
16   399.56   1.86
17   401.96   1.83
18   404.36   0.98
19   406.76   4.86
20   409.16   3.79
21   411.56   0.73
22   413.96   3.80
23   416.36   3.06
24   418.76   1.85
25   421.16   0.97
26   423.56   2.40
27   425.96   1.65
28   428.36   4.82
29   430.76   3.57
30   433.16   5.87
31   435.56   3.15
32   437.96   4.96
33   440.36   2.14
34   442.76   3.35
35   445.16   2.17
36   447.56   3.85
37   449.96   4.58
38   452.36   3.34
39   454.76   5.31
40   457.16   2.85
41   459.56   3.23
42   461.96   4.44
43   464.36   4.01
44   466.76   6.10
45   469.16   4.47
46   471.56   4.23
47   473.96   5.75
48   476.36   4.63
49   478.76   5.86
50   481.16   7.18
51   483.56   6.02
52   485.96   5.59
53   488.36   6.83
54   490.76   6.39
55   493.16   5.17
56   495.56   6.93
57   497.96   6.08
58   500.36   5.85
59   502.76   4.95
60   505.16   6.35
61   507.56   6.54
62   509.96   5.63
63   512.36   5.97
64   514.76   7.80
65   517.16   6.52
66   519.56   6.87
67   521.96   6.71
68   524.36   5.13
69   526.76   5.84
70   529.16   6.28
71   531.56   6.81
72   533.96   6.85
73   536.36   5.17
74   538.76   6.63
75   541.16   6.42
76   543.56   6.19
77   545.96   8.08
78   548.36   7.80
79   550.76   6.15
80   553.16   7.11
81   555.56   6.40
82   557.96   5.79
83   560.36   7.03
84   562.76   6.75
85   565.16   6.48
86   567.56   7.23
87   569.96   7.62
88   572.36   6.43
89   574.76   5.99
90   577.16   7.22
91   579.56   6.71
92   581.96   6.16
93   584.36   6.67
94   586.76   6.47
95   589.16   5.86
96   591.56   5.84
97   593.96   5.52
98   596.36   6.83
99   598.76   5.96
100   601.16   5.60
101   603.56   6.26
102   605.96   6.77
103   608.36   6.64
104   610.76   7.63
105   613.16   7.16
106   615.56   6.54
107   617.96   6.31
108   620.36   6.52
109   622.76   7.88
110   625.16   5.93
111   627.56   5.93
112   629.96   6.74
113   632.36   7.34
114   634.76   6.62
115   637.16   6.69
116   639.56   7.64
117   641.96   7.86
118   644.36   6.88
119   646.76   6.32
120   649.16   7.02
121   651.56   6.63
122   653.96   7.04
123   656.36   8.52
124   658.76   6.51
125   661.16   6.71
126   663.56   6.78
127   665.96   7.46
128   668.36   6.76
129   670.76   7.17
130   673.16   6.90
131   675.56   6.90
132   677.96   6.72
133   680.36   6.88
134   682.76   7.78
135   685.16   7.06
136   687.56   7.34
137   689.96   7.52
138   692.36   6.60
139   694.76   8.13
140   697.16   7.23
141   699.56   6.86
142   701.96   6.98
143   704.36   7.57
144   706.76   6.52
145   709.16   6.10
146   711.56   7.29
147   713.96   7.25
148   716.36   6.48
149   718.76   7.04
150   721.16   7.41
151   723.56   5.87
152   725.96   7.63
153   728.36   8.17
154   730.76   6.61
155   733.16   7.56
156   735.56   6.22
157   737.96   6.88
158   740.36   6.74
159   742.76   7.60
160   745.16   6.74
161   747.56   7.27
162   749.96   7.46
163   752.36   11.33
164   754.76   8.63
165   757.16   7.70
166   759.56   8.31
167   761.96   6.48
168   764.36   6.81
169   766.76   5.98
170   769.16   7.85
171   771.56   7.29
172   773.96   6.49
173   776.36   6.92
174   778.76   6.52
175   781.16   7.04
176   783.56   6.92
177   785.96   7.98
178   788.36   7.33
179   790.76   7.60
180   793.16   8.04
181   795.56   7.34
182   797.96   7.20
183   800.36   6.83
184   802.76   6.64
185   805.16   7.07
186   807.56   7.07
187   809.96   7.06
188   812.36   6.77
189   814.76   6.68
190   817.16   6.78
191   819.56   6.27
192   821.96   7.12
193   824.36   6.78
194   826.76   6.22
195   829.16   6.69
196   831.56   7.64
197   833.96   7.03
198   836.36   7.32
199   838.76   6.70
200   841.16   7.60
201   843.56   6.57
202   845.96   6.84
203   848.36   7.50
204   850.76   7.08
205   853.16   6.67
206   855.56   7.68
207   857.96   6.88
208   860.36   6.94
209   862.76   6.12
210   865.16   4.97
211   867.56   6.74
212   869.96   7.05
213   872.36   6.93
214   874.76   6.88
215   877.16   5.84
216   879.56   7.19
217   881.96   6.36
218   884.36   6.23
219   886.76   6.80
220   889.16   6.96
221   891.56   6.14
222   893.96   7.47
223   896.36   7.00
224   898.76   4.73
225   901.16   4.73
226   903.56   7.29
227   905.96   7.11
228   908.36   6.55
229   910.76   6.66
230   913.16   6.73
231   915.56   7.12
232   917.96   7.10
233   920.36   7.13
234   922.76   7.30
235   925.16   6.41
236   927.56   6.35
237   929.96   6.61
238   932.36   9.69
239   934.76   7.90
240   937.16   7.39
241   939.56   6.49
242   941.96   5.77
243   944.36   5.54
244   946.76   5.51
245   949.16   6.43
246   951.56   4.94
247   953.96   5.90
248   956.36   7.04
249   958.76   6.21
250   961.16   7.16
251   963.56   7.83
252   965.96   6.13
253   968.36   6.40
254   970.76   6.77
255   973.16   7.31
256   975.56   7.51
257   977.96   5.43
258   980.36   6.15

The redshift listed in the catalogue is 0.146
